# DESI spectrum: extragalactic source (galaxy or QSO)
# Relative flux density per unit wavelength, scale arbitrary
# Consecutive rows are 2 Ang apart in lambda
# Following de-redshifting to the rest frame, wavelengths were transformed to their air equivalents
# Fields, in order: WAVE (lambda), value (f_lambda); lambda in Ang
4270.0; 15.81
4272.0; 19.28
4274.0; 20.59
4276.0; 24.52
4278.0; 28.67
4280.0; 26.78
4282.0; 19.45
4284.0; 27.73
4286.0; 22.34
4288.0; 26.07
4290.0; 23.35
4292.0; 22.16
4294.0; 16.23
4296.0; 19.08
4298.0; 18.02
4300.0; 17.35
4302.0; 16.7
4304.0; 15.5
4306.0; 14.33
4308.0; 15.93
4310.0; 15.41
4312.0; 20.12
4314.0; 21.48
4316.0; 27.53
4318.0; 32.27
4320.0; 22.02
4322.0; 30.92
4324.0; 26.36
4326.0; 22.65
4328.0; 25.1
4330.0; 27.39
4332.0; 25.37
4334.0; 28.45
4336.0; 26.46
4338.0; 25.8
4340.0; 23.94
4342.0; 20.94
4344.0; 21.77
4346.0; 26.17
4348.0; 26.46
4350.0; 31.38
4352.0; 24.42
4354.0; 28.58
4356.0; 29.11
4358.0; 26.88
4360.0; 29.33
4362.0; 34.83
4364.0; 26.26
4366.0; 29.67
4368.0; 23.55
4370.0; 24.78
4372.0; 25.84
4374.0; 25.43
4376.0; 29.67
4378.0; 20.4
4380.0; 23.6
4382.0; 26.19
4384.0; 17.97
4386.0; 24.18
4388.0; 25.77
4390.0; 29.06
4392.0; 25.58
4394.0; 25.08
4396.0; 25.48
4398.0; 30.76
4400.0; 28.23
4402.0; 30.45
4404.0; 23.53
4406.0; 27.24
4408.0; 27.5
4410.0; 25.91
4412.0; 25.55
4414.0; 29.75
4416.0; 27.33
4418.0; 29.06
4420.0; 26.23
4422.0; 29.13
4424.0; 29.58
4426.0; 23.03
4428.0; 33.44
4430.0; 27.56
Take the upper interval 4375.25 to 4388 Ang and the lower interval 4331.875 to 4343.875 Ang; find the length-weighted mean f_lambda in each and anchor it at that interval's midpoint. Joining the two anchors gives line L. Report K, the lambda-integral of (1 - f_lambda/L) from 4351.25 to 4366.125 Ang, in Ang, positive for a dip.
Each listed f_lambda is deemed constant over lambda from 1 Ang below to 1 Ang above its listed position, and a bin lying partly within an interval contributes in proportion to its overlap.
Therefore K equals -2.6 Ang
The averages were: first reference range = 24.9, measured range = 28.6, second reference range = 23.7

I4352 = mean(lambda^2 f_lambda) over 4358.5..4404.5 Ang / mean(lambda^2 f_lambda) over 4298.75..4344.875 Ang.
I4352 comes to 1.2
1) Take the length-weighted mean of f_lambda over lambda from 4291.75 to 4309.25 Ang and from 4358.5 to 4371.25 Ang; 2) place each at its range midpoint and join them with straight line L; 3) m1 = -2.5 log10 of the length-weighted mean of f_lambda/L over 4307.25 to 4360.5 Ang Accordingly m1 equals -0.12 mag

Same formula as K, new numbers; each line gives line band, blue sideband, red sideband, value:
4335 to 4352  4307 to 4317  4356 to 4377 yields -0.6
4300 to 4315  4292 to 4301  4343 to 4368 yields 2.2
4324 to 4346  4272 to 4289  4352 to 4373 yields 1.3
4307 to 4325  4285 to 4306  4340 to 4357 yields -1.2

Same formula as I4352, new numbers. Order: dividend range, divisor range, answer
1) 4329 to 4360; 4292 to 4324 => 1.31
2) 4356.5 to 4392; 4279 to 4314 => 1.36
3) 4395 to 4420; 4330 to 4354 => 1.10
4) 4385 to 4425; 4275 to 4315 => 1.40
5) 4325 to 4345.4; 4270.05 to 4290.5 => 1.08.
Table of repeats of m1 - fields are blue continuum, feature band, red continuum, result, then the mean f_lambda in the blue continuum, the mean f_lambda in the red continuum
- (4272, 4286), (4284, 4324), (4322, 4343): 0.17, 24.1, 25.5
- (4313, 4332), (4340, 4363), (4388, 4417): -0.02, 26.1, 27.2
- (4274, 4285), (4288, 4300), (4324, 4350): 0.24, 25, 25.3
